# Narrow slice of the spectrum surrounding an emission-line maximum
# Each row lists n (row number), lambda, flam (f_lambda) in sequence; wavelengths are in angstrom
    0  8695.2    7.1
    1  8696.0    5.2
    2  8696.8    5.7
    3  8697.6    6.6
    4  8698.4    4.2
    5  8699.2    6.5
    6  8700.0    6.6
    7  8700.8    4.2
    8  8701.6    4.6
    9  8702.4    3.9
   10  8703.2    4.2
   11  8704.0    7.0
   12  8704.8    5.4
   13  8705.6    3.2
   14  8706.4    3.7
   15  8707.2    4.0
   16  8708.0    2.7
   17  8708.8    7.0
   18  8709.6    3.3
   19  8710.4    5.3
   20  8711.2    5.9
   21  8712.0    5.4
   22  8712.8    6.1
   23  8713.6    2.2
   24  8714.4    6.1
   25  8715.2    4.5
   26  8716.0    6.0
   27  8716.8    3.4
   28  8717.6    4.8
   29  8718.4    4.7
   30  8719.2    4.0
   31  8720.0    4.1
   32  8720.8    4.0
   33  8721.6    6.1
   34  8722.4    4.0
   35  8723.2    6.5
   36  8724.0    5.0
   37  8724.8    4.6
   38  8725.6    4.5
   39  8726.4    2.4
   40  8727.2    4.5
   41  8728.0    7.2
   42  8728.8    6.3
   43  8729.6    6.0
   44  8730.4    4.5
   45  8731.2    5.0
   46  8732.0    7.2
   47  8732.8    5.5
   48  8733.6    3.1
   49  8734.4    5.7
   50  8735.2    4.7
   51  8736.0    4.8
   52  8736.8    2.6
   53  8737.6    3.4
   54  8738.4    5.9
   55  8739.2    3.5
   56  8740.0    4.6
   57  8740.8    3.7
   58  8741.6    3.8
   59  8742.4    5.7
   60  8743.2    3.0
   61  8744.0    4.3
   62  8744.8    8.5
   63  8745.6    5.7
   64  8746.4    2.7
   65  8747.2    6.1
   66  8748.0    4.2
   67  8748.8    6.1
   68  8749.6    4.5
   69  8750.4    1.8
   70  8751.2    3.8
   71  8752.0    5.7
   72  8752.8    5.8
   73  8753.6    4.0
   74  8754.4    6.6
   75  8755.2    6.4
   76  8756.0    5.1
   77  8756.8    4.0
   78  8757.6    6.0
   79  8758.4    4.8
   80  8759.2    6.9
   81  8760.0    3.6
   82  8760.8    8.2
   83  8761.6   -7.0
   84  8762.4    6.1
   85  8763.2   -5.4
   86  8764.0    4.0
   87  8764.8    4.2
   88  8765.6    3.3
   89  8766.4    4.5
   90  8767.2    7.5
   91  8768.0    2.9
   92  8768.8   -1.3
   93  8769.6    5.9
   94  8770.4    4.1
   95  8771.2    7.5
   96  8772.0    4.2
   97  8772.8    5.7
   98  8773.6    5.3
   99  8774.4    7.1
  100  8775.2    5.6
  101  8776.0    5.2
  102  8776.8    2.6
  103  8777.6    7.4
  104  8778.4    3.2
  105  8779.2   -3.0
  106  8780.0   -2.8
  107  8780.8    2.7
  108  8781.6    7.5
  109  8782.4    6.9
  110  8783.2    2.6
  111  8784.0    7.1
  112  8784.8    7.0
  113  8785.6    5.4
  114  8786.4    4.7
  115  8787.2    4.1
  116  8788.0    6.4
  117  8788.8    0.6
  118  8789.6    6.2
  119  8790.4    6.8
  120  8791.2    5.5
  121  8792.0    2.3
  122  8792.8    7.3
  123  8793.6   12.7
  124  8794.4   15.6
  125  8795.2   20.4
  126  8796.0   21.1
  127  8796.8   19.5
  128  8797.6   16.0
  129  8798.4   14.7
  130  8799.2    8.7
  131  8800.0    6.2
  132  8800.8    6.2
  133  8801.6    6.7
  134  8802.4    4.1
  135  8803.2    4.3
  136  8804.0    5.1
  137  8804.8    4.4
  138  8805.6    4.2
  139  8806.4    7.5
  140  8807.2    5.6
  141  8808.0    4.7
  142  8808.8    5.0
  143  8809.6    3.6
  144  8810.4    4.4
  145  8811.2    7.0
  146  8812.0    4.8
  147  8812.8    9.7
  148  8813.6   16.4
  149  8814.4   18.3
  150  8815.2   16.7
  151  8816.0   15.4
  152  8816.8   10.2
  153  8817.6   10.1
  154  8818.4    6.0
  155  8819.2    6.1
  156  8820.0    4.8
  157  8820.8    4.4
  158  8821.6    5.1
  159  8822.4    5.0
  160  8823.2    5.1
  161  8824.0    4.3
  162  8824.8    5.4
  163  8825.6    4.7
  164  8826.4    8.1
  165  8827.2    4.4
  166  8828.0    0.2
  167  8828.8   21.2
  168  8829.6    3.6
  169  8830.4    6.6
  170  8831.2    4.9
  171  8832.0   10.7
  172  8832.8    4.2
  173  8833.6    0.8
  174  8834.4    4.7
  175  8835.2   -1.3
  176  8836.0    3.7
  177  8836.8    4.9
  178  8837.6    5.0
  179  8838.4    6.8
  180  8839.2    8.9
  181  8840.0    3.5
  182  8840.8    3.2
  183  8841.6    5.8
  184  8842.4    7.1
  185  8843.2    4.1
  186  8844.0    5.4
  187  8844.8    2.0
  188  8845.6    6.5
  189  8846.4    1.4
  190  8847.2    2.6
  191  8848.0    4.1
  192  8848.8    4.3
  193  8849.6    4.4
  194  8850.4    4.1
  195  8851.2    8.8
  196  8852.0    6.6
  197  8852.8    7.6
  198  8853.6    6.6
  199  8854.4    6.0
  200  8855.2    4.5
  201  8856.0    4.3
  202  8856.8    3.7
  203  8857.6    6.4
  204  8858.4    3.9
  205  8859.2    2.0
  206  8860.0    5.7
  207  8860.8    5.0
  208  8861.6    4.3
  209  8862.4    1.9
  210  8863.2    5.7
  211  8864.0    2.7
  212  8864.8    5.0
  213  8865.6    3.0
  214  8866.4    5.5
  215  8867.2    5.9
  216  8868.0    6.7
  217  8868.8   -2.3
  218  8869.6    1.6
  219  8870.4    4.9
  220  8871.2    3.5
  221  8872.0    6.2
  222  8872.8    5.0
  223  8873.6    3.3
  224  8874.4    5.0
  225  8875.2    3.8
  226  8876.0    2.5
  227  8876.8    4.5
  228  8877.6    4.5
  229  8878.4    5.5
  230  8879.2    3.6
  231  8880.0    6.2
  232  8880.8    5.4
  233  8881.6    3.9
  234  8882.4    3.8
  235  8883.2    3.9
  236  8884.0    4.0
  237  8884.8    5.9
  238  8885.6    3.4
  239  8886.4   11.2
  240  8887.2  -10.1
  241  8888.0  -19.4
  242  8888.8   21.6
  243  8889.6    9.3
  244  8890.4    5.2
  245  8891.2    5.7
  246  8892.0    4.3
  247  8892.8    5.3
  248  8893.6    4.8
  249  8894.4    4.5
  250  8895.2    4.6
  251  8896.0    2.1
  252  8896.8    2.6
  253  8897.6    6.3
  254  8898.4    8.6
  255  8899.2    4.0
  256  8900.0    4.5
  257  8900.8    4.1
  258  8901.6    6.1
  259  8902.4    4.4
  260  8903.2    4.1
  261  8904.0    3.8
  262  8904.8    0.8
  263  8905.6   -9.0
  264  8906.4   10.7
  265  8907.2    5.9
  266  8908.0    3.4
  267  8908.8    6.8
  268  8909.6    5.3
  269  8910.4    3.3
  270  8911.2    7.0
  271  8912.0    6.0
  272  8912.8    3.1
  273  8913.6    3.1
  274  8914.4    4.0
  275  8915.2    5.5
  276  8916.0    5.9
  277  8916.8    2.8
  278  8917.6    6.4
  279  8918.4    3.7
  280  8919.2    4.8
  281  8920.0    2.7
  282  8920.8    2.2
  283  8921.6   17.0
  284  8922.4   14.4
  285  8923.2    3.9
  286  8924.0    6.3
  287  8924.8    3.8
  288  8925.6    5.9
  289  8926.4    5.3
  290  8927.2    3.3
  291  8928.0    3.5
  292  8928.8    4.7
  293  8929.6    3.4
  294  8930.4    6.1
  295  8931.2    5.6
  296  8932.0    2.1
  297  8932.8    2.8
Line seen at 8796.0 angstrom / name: [S II]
